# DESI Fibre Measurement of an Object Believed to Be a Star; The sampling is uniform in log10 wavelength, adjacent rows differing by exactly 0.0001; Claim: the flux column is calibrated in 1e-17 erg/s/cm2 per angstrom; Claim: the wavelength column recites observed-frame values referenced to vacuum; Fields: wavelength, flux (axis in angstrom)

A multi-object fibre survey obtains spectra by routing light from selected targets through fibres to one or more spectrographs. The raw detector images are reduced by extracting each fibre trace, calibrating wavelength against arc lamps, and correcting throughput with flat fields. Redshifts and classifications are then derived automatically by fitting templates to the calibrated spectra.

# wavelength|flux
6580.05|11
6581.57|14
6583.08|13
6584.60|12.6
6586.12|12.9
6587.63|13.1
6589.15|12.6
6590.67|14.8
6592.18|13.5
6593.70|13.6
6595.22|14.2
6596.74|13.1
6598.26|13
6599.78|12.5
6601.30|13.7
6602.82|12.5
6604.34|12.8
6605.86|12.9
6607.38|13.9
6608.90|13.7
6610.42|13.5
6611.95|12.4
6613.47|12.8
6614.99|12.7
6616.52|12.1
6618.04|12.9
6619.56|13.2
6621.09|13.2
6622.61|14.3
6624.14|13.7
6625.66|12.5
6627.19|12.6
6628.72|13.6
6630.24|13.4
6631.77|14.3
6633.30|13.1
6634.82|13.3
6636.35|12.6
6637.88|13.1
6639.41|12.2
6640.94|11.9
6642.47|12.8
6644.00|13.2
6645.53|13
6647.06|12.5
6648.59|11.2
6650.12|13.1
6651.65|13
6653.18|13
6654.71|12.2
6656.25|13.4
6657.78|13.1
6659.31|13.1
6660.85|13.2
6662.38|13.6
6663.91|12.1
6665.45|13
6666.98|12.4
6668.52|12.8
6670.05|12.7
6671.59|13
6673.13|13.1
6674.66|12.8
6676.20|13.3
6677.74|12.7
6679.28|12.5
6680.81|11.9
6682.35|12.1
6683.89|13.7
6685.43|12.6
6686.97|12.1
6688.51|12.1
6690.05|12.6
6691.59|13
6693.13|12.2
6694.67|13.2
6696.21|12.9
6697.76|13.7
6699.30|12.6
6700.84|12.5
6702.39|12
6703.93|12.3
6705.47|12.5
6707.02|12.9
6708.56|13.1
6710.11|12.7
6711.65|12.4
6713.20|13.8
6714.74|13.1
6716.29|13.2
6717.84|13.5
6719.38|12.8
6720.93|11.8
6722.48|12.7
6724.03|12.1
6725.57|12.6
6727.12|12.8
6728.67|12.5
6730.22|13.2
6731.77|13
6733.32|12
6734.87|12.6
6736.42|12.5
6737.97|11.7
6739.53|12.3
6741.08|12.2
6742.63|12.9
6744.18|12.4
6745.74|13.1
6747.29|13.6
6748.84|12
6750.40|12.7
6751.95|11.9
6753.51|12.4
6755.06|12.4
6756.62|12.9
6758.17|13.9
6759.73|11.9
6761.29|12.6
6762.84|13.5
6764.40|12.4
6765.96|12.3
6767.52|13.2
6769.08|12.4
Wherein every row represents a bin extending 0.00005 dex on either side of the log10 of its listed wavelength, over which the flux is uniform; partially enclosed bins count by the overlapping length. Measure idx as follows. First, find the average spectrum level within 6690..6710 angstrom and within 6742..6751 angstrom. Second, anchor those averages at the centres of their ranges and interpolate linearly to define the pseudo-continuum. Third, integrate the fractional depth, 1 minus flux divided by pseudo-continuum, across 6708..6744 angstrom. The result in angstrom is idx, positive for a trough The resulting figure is 0.3 angstrom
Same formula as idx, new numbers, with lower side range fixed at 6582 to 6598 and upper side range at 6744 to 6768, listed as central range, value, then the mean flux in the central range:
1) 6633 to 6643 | 0.35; 12.7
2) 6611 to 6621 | 0.38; 12.7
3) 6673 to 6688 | 0.39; 12.7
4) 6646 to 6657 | 0.39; 12.6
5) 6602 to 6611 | 0.04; 13.2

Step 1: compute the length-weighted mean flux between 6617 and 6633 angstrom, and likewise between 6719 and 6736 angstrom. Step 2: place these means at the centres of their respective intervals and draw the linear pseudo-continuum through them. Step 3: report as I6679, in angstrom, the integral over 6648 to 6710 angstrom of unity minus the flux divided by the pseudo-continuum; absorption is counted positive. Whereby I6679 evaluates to 0.89 angstrom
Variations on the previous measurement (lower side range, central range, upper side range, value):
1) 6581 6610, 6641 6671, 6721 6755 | 0.4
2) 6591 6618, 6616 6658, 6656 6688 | 0.1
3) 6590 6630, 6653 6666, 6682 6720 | 0.0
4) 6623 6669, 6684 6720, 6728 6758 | -0.2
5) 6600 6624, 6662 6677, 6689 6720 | 0.1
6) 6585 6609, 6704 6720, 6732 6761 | -0.3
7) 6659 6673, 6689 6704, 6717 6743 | 0.0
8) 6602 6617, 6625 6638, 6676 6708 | -0.3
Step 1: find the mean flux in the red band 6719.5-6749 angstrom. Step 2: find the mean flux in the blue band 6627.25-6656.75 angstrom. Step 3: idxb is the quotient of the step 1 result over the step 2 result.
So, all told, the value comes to 0.97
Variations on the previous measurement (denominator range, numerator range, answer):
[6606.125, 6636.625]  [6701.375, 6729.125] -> 0.96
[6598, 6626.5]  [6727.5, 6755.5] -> 0.96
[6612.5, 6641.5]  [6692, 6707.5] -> 0.97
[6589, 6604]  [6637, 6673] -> 0.96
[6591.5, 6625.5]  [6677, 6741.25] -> 0.96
